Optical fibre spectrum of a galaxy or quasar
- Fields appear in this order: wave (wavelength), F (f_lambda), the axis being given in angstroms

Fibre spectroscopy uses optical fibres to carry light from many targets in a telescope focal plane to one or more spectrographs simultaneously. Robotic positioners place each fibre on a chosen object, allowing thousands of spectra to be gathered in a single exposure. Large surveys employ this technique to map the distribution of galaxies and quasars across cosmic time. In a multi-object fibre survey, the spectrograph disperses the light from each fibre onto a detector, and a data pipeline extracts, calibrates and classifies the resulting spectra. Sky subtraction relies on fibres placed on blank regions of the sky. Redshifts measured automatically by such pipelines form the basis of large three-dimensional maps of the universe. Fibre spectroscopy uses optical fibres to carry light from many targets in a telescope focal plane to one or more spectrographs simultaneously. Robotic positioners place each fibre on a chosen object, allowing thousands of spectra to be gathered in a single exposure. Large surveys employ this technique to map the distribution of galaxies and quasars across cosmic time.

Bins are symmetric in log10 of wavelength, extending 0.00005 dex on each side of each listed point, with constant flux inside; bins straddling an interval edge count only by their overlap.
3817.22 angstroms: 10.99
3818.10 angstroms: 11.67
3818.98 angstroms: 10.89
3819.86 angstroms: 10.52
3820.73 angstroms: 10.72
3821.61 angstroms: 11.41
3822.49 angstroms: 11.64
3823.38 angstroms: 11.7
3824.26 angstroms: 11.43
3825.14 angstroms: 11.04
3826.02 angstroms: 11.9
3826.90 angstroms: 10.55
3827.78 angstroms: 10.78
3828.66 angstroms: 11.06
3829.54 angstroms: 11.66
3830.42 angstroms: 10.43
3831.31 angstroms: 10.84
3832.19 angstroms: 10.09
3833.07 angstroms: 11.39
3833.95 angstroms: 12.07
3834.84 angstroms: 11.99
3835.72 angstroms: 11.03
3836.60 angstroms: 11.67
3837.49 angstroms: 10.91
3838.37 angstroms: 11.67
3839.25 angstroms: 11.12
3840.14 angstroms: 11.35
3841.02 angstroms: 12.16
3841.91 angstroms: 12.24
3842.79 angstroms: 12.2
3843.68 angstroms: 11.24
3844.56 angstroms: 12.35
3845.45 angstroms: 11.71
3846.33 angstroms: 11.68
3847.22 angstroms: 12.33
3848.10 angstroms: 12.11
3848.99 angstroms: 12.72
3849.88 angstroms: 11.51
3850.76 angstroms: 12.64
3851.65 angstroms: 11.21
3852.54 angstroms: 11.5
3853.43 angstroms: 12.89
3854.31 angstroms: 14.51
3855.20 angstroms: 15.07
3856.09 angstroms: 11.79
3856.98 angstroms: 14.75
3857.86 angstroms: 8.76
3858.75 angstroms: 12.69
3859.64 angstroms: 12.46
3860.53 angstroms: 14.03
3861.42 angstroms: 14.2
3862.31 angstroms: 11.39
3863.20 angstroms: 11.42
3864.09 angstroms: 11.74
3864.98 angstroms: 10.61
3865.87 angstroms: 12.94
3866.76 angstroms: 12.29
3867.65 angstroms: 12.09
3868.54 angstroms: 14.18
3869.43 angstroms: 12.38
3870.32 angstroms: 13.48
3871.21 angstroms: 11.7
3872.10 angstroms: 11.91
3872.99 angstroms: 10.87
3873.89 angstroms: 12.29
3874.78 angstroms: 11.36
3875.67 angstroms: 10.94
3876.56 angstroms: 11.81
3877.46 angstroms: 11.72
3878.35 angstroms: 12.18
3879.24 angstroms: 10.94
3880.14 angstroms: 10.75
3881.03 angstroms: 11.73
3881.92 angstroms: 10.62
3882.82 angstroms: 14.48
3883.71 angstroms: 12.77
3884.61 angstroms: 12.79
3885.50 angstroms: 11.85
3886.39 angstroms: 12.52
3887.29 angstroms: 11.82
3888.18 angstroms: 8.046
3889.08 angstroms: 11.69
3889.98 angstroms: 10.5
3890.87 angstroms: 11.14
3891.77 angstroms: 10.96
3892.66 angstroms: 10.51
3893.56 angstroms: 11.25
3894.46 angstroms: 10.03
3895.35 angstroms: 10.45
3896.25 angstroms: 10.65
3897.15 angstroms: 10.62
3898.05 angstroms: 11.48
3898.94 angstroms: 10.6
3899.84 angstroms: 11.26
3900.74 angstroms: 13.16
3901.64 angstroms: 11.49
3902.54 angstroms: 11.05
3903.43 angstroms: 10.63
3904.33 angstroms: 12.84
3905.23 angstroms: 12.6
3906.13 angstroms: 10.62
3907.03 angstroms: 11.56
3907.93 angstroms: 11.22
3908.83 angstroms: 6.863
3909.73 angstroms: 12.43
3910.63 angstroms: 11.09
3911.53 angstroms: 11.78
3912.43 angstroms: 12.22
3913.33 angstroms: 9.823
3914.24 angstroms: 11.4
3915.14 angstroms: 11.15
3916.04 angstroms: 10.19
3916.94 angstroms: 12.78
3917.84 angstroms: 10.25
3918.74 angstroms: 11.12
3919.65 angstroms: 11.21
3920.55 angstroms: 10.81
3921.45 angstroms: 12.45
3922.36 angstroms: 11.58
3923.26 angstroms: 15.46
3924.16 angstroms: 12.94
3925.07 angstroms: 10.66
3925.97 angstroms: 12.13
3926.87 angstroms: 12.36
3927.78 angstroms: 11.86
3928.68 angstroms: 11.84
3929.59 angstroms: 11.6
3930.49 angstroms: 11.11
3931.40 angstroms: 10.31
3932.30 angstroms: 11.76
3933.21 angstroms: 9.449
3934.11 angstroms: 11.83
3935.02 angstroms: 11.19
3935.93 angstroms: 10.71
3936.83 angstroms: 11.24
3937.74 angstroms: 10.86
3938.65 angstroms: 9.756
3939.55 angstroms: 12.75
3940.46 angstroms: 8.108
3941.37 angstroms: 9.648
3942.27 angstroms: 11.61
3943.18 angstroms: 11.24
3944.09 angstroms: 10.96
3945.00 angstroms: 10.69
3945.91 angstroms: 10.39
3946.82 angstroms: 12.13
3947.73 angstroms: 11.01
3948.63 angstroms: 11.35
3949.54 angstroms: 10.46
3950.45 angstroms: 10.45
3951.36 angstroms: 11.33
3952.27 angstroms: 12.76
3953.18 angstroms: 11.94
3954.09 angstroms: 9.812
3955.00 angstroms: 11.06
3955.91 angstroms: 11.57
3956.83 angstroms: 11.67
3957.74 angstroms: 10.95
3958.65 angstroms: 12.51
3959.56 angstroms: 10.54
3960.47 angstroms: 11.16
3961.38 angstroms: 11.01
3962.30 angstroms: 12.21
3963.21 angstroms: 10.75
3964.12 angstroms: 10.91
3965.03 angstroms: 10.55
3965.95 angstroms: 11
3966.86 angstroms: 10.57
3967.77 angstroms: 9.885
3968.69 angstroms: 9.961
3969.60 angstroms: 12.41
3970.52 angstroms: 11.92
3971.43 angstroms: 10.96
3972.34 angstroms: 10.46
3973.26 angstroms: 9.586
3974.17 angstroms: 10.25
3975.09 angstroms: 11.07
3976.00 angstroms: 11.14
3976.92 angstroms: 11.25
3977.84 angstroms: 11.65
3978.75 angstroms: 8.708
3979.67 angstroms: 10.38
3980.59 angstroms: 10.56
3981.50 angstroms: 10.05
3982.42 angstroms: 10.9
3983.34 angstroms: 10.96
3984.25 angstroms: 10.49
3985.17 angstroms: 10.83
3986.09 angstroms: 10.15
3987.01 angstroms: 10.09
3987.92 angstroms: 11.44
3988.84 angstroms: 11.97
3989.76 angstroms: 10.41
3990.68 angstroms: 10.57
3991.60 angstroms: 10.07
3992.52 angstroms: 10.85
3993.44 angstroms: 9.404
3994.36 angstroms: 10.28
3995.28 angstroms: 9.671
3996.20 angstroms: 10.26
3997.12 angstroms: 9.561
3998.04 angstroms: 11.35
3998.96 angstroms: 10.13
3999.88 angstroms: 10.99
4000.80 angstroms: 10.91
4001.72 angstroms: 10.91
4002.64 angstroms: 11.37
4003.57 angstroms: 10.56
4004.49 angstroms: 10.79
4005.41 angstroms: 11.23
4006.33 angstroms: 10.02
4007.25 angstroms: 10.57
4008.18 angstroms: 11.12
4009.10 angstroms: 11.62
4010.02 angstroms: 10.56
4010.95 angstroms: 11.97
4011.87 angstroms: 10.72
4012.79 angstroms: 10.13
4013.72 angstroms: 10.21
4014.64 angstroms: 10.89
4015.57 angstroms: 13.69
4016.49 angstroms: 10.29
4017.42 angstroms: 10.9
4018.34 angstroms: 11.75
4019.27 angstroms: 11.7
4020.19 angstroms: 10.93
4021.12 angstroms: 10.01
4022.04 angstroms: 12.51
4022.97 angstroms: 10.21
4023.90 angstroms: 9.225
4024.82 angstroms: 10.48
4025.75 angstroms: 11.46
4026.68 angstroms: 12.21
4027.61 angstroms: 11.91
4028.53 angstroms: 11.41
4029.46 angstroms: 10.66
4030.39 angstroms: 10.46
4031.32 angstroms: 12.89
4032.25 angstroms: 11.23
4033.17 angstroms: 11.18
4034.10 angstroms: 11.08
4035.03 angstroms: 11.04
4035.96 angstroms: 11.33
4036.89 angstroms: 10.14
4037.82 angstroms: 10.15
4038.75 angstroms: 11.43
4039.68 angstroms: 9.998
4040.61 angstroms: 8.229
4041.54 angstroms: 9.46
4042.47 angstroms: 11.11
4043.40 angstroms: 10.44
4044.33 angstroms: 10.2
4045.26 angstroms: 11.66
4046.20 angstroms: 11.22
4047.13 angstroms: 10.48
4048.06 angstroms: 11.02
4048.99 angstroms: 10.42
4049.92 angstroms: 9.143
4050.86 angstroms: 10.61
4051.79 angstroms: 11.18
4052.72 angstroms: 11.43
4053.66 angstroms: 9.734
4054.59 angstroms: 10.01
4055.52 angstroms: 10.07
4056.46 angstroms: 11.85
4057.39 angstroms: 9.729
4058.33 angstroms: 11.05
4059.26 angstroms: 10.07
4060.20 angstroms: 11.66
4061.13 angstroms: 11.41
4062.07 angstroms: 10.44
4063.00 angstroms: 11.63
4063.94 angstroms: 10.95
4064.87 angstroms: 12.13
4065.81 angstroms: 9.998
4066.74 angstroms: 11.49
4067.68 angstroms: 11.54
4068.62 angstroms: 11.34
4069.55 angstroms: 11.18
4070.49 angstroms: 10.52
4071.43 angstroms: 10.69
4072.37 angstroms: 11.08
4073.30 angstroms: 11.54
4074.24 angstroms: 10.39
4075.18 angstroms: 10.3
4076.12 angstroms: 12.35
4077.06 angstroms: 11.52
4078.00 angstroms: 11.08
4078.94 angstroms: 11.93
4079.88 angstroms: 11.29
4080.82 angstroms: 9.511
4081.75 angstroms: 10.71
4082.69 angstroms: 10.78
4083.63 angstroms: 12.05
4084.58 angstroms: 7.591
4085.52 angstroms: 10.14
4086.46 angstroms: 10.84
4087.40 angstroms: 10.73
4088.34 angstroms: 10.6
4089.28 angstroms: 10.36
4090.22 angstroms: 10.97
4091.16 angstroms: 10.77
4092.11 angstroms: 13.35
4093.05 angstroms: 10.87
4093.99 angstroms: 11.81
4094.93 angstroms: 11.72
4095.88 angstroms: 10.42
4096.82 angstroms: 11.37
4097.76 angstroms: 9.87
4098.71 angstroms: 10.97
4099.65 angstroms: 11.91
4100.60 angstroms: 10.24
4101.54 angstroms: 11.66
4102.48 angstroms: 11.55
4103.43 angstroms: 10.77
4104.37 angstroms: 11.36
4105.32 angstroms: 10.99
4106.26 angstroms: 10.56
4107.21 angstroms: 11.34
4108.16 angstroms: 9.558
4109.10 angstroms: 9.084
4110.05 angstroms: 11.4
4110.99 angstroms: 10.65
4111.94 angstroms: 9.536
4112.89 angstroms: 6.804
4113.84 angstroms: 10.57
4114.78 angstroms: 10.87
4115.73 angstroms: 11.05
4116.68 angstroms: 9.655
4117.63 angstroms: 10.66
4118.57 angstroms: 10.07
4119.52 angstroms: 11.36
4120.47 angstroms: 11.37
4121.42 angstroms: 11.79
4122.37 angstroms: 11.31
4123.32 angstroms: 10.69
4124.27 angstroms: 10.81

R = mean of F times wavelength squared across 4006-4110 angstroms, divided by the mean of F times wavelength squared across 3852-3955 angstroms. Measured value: 1.0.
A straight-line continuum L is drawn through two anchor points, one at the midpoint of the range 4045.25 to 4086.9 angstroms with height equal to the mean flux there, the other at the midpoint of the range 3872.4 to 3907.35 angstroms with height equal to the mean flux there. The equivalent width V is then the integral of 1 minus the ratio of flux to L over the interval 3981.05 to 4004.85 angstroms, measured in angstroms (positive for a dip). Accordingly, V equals 1.1 angstroms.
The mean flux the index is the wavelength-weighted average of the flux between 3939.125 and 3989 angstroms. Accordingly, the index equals 10.9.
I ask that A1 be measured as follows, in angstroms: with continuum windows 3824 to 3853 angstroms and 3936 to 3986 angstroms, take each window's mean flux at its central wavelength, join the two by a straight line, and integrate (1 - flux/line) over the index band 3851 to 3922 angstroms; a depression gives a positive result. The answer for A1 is -2.4 angstroms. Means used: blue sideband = 11.5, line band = 11.7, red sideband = 10.9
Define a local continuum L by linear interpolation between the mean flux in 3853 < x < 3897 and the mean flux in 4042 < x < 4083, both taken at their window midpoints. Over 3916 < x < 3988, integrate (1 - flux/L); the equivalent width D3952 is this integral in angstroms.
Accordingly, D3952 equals 2.62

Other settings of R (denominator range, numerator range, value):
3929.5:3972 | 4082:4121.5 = 1.05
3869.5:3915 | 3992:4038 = 1.02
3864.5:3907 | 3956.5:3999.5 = 0.97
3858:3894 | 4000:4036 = 1.01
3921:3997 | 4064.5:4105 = 1.07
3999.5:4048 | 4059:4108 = 1.04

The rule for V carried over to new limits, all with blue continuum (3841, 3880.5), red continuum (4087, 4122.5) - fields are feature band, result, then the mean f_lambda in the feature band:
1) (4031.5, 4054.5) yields 1.1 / 10.6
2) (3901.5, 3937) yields 1.3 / 11.4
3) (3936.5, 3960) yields 1.3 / 11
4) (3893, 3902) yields 0.7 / 11.1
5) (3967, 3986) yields 1.4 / 10.7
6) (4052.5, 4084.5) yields 0.1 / 10.9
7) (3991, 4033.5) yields 1.5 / 10.9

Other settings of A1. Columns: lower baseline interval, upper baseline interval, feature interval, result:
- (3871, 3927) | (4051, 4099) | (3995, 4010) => 0.58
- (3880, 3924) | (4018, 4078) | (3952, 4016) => 1.52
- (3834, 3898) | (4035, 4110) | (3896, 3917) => 0.80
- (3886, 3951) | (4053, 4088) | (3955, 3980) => 0.29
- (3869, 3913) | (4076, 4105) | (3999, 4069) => 1.43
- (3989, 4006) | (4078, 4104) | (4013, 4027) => -0.57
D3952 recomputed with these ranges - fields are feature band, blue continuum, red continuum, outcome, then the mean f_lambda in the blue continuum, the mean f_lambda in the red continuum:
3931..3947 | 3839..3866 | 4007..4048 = 1.10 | 12.2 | 10.9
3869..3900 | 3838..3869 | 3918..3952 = 1.19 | 12.3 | 11.3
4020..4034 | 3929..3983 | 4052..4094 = -0.26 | 10.9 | 10.9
